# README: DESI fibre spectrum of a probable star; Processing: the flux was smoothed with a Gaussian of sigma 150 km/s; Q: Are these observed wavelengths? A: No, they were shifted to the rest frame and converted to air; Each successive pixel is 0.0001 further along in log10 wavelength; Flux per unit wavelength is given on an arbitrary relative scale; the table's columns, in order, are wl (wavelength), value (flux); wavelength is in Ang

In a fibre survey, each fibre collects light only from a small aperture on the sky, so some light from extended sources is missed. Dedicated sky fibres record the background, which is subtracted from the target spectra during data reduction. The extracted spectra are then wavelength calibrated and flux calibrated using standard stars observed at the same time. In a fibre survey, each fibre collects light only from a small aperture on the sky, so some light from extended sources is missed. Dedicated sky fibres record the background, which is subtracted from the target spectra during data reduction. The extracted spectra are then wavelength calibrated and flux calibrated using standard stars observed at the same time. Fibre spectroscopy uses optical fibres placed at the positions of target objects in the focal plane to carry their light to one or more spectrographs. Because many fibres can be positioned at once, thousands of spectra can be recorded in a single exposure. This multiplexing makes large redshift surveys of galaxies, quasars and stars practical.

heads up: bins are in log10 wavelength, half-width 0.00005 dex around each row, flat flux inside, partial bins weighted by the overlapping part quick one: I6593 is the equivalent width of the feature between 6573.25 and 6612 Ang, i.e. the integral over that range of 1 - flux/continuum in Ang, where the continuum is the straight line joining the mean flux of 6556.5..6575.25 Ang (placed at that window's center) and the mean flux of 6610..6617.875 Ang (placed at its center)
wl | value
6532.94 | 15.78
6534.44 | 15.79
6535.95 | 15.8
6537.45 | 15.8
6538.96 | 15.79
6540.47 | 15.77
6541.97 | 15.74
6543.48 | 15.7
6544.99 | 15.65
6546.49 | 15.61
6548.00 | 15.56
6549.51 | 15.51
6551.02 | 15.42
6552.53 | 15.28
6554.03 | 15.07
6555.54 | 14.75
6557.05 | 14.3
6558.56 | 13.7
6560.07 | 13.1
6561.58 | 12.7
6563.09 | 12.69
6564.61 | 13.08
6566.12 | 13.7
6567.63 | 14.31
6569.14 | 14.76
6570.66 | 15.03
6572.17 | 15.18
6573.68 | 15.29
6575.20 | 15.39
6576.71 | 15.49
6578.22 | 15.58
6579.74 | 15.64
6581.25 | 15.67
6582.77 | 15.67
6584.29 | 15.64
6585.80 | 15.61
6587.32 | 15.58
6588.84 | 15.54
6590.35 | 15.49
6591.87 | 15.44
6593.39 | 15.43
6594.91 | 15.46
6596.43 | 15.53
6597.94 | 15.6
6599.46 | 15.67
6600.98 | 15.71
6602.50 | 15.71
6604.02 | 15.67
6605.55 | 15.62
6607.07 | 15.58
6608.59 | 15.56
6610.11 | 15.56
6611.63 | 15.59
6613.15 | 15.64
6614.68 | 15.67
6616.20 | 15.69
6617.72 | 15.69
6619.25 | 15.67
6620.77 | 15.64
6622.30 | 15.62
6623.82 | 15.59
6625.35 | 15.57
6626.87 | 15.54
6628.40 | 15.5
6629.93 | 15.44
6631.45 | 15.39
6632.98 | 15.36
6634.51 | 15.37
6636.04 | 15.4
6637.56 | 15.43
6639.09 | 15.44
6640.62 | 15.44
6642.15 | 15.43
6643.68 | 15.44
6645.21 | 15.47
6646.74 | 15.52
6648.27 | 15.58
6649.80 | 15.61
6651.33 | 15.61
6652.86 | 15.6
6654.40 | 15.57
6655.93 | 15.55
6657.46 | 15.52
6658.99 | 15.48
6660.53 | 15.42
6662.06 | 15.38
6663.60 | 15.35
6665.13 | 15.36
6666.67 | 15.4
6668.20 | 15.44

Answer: -1.7 Ang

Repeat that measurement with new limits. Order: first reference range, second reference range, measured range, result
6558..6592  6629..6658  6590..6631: -1.2 Ang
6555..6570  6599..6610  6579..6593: -0.8 Ang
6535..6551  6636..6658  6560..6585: 1.5 Ang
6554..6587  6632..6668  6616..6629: -0.4 Ang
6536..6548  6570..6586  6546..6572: 2.0 Ang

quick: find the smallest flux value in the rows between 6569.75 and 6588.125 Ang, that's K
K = 15.03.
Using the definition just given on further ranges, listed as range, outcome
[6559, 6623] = 12.69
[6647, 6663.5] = 15.38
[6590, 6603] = 15.43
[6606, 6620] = 15.56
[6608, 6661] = 15.36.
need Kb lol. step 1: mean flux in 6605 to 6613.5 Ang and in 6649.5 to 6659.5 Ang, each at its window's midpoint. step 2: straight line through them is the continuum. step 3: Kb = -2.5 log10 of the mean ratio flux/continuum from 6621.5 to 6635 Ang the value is 0.01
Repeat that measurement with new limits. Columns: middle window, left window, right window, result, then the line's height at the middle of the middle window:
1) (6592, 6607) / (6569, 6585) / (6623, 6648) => -0.011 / 15.4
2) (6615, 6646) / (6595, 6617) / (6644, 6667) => 0.004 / 15.6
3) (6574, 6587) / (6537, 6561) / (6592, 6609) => -0.011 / 15.4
